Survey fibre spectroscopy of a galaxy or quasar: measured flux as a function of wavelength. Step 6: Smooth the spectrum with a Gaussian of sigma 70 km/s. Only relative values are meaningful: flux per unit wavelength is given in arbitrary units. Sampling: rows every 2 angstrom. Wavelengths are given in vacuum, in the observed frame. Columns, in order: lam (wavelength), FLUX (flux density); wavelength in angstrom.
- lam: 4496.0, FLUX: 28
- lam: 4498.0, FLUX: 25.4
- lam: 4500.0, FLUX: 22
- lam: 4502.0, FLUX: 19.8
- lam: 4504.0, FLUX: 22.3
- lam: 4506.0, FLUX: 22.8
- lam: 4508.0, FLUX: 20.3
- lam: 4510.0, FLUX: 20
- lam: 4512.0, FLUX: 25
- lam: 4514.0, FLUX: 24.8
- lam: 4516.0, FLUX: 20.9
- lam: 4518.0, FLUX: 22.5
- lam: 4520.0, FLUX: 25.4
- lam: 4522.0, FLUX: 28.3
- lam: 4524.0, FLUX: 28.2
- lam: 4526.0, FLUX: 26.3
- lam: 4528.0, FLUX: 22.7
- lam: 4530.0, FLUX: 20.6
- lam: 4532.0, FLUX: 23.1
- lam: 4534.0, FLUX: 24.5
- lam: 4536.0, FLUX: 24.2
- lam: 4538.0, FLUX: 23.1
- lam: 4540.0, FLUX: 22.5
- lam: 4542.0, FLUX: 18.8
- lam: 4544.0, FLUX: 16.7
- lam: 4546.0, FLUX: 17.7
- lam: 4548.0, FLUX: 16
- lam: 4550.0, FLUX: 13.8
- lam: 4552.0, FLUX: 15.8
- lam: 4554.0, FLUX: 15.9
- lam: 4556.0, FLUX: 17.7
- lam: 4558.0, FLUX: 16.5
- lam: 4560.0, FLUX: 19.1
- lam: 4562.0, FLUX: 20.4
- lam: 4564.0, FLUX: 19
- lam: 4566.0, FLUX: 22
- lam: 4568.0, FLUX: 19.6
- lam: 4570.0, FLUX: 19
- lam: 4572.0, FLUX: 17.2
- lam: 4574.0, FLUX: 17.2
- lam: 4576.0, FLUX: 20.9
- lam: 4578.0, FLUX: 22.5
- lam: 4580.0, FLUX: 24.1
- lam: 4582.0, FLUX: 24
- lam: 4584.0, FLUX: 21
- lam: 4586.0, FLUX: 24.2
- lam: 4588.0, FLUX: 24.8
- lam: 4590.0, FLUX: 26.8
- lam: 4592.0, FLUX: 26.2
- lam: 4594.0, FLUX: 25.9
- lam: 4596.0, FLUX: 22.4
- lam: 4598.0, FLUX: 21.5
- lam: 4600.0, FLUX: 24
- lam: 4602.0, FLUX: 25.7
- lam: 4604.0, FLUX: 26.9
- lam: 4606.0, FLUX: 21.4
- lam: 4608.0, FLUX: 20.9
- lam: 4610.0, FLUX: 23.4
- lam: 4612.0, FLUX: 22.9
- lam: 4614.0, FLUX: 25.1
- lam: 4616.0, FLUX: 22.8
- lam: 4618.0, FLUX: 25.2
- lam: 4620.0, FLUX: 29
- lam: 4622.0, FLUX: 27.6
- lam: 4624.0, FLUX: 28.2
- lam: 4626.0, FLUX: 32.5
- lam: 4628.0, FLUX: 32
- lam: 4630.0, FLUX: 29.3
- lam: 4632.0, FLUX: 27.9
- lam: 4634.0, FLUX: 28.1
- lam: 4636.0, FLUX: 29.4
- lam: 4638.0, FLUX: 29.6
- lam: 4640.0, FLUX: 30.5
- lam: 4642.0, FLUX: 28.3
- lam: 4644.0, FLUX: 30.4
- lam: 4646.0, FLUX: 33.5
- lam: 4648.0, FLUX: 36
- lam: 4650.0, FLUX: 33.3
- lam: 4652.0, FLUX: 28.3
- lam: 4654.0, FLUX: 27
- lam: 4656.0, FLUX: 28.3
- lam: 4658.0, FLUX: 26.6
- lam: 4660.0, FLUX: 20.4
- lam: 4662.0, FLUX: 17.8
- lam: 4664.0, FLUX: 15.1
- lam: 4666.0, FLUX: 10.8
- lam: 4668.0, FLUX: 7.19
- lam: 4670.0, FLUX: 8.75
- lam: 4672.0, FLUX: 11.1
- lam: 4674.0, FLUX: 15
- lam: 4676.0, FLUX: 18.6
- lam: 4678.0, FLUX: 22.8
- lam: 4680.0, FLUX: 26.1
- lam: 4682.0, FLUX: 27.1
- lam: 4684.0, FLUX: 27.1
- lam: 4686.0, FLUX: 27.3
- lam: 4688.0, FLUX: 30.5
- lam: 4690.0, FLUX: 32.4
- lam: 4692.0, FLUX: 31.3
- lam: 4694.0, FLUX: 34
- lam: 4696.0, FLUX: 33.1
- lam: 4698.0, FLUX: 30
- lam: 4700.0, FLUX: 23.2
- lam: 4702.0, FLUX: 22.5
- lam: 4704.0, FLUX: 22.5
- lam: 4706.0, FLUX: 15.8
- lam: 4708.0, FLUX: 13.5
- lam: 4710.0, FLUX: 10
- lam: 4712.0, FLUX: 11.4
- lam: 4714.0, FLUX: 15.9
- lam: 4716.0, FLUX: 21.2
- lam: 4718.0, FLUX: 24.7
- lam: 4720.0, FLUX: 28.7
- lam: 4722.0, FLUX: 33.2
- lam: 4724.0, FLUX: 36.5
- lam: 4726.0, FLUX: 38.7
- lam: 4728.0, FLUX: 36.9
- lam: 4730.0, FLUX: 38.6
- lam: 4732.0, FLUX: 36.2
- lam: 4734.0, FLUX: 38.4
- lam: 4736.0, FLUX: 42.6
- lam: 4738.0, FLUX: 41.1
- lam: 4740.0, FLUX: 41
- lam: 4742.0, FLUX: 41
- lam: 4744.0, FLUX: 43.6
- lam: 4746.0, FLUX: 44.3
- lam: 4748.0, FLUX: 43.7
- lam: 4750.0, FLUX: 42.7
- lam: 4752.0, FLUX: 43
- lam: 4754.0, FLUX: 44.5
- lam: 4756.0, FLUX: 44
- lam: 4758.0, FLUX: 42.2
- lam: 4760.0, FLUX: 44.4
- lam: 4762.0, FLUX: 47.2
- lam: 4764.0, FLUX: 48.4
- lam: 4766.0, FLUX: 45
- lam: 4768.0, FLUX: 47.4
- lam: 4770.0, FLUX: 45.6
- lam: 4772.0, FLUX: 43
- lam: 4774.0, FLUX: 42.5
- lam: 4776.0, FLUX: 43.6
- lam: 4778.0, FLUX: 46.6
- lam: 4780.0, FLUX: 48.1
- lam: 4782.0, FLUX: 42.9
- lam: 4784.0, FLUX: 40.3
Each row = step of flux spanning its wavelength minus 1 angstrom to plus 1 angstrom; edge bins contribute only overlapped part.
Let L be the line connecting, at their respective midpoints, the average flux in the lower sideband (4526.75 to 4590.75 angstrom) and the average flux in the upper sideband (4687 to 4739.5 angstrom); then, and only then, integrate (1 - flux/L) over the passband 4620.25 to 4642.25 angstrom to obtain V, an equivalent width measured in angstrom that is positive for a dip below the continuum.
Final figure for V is -4.7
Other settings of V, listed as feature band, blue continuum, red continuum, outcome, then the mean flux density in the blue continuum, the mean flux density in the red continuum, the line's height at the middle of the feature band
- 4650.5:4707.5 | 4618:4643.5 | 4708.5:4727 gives 7.4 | 29.2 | 24.2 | 26.4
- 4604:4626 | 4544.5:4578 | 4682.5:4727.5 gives -4.3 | 18.1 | 25.8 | 21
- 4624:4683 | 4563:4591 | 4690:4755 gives 4.7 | 21.6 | 32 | 27.1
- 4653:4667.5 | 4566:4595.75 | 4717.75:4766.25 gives 5.0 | 22.4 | 40.6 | 31.4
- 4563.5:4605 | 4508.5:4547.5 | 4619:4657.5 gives 6.0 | 22.8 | 29.9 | 26.4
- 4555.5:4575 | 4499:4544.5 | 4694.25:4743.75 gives 4.4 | 22.9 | 29.3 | 24.3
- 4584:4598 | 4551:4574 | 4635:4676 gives -3.3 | 18.3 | 23.3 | 19.8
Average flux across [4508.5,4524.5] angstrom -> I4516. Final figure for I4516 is 24.1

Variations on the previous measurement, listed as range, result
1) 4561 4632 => 23.9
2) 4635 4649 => 31.1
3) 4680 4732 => 26.8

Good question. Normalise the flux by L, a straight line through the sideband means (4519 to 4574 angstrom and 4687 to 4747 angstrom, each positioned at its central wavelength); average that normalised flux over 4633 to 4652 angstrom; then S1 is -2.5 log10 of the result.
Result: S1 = -0.18 mag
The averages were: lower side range 20.5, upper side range 30.4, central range 30.9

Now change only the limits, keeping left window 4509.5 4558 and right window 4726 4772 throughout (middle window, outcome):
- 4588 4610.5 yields 0.15 mag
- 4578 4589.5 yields 0.12 mag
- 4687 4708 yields 0.36 mag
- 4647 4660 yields 0.14 mag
